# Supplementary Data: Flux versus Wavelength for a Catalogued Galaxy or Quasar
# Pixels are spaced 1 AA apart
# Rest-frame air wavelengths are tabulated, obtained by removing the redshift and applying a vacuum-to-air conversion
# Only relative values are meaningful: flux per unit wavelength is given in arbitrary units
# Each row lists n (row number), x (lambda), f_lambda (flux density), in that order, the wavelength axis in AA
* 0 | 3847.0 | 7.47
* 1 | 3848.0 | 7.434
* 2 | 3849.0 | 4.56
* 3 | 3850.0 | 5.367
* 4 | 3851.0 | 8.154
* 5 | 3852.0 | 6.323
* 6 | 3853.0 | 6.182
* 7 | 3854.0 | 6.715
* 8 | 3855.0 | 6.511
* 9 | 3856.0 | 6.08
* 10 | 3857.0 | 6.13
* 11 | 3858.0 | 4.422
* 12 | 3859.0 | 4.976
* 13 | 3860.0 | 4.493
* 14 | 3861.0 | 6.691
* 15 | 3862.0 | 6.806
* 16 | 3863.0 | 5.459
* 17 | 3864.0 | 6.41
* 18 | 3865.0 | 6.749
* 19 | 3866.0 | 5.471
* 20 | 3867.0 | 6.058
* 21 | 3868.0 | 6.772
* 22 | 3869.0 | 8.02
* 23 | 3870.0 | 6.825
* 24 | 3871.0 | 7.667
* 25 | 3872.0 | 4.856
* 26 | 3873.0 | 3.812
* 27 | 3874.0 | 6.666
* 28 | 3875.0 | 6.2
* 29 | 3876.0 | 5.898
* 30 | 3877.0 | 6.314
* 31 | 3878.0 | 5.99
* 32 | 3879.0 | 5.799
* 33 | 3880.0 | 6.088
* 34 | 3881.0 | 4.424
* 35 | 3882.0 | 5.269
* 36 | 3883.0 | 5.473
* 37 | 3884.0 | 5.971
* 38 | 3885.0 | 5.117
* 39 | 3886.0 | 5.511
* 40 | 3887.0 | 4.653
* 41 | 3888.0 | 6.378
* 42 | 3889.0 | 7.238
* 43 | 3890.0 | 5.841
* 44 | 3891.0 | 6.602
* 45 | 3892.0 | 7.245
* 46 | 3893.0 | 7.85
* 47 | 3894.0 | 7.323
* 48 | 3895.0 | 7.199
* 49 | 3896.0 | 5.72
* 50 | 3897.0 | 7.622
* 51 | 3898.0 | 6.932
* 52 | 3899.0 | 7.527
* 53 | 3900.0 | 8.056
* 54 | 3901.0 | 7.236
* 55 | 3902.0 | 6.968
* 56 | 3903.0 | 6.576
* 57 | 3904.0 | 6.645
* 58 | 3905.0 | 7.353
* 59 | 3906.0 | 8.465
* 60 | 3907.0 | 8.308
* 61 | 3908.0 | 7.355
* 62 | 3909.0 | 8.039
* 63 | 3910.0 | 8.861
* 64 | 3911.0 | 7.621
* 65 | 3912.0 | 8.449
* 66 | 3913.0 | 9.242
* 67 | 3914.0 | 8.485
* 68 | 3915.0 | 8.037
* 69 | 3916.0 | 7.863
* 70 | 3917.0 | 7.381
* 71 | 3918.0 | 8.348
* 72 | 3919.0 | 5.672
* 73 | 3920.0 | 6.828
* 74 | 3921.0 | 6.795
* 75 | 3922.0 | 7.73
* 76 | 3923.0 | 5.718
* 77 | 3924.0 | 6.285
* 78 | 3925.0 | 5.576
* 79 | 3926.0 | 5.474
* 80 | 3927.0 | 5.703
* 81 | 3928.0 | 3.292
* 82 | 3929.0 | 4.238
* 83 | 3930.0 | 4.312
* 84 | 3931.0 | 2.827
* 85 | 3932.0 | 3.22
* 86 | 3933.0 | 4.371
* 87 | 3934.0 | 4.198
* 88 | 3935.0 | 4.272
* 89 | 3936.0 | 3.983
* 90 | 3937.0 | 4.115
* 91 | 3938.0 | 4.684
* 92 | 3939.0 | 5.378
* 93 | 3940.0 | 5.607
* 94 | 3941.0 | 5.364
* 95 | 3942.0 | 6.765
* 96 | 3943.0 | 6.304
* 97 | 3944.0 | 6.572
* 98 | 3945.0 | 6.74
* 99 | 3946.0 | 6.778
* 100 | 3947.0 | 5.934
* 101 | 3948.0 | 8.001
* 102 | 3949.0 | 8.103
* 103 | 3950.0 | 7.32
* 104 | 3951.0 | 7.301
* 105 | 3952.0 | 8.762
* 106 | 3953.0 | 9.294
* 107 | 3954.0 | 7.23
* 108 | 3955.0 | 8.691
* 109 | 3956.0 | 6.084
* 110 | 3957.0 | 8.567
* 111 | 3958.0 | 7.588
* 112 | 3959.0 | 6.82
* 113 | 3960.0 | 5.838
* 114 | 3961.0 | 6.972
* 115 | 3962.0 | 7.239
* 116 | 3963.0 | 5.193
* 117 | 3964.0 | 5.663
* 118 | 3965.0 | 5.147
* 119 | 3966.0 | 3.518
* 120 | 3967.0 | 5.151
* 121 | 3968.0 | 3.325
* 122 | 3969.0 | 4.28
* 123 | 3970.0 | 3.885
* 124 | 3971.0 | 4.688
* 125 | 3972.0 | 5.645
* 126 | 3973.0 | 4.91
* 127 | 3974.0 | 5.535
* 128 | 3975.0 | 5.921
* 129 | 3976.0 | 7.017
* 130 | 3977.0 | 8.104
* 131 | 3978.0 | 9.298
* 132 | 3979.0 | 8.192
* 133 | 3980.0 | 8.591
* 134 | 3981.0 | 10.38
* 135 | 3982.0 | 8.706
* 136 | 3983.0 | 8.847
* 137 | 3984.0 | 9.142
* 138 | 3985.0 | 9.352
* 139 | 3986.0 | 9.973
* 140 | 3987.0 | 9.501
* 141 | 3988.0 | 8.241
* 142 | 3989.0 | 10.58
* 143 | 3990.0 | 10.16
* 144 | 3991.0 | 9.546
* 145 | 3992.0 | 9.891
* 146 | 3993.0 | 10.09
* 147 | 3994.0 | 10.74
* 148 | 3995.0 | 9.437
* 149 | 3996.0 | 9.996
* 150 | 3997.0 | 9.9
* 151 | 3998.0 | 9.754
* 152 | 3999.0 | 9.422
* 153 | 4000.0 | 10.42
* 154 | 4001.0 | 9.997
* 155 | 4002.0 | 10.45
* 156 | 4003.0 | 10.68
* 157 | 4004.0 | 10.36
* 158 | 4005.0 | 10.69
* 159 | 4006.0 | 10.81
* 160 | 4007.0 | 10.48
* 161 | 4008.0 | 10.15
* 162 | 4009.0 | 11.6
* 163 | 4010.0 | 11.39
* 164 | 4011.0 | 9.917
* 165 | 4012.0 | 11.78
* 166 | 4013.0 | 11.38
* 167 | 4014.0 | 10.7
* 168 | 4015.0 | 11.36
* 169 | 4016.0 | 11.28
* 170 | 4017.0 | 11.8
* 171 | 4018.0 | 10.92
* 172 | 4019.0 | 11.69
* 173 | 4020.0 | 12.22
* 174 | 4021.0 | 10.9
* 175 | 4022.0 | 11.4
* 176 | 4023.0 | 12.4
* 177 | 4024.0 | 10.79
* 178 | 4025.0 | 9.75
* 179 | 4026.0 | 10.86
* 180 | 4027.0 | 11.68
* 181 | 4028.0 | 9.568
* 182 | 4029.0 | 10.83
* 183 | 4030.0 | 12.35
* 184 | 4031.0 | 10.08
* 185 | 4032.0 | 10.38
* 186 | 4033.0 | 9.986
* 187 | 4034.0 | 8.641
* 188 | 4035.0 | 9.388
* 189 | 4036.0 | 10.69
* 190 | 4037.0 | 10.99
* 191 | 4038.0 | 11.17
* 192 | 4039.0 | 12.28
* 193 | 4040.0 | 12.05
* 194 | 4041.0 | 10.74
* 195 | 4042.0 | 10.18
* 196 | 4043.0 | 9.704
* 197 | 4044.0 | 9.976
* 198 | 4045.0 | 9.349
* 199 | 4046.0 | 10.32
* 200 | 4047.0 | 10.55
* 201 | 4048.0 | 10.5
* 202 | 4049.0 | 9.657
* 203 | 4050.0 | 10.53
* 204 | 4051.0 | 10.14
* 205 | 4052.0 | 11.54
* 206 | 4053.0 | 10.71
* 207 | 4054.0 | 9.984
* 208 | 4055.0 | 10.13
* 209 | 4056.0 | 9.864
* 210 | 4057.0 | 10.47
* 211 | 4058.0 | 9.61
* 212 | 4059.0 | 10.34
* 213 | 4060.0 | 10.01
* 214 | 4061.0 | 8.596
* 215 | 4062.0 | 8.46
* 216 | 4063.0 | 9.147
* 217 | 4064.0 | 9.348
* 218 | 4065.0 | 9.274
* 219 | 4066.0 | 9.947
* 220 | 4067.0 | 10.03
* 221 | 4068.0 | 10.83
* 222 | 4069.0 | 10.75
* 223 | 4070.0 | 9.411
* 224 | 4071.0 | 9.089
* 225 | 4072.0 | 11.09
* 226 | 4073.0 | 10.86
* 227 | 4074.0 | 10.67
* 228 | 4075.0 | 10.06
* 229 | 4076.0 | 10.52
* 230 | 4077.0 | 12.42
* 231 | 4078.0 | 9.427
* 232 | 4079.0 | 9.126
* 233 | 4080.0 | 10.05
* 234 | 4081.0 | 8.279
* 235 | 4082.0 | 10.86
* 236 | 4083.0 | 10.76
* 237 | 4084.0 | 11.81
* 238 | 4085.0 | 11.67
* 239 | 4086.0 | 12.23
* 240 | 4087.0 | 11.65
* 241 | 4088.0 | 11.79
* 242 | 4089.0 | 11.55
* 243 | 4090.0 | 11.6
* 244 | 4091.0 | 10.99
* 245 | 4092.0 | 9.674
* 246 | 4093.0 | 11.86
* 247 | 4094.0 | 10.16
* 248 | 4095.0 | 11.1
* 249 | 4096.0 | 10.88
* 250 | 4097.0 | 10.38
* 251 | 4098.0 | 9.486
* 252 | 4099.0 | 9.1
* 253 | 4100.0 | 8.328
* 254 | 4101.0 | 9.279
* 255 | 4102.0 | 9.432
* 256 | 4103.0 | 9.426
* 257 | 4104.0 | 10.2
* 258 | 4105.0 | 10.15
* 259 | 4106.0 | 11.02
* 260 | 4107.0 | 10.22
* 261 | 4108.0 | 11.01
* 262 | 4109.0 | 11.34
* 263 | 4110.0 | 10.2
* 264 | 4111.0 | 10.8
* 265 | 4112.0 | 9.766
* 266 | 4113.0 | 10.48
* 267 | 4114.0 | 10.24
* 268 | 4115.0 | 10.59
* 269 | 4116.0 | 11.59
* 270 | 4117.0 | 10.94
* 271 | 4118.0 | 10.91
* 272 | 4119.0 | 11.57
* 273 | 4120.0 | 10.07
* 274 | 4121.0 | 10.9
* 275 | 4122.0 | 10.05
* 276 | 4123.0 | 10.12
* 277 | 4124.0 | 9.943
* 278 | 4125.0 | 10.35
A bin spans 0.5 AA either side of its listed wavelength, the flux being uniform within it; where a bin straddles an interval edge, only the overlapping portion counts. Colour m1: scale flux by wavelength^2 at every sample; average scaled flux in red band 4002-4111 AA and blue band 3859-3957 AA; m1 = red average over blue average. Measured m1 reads 1.76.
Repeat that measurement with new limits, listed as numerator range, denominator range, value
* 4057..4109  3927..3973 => 1.91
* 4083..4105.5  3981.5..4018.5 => 1.08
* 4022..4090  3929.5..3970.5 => 1.87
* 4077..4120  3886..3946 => 1.80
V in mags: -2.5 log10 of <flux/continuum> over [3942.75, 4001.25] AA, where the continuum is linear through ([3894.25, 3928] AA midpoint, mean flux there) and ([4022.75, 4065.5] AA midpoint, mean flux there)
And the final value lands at 0.13 mag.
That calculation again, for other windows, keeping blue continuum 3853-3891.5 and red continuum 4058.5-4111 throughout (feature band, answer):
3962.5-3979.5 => 0.38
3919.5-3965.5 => 0.22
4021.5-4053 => -0.14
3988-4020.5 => -0.22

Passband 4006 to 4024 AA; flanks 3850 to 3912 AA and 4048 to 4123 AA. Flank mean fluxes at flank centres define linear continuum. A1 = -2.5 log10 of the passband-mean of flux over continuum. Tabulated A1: -0.24 mag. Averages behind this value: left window 6.5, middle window 11.2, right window 10.4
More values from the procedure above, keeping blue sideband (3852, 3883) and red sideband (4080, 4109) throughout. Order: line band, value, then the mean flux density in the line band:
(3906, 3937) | 0.12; 6.28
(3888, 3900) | -0.08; 7.03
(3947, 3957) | -0.02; 7.8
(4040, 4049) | -0.08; 10.2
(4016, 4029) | -0.22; 11.2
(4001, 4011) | -0.21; 10.7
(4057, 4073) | 0.02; 9.79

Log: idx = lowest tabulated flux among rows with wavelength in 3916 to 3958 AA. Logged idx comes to 2.827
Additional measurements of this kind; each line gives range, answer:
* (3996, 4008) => 9.422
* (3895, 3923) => 5.672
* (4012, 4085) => 8.279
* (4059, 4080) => 8.46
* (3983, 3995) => 8.241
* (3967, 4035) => 3.325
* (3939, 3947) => 5.364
